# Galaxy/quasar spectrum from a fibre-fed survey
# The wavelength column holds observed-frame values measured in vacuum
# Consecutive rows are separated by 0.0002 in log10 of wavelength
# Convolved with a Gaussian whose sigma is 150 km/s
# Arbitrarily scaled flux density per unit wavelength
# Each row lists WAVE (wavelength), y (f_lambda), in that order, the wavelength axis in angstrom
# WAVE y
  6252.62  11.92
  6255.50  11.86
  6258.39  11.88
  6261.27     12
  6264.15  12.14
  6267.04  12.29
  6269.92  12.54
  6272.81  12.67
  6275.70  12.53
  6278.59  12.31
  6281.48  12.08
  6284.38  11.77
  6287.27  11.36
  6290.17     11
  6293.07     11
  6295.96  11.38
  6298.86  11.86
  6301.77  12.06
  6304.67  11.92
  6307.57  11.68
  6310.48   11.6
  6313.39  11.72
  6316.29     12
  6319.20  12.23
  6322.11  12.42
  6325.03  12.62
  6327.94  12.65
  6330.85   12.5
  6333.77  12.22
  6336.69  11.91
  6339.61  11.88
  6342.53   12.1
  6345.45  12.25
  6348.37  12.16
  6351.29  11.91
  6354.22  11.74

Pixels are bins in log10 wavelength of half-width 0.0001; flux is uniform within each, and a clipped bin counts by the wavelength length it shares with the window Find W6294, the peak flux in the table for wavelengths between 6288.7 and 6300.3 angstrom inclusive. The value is 11.86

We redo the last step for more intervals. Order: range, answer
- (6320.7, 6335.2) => 12.65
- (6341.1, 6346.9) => 12.25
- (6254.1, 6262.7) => 12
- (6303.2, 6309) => 11.92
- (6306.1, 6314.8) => 11.72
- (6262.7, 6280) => 12.67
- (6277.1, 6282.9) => 12.31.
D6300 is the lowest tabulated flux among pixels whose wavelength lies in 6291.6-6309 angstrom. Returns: 11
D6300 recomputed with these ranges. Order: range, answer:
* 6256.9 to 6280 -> 11.88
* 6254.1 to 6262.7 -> 11.86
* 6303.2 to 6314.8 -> 11.6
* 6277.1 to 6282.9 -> 12.08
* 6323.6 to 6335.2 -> 12.22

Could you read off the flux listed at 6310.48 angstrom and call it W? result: 11.6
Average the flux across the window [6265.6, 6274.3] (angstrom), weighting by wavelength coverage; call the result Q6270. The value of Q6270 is 12.5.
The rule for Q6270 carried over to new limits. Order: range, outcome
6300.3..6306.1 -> 12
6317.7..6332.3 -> 12.5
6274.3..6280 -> 12.4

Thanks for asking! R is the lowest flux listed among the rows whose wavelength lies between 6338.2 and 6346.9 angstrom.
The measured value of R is 11.88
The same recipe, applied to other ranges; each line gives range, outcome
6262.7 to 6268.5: 12.14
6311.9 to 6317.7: 11.72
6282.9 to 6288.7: 11.36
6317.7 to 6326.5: 12.23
